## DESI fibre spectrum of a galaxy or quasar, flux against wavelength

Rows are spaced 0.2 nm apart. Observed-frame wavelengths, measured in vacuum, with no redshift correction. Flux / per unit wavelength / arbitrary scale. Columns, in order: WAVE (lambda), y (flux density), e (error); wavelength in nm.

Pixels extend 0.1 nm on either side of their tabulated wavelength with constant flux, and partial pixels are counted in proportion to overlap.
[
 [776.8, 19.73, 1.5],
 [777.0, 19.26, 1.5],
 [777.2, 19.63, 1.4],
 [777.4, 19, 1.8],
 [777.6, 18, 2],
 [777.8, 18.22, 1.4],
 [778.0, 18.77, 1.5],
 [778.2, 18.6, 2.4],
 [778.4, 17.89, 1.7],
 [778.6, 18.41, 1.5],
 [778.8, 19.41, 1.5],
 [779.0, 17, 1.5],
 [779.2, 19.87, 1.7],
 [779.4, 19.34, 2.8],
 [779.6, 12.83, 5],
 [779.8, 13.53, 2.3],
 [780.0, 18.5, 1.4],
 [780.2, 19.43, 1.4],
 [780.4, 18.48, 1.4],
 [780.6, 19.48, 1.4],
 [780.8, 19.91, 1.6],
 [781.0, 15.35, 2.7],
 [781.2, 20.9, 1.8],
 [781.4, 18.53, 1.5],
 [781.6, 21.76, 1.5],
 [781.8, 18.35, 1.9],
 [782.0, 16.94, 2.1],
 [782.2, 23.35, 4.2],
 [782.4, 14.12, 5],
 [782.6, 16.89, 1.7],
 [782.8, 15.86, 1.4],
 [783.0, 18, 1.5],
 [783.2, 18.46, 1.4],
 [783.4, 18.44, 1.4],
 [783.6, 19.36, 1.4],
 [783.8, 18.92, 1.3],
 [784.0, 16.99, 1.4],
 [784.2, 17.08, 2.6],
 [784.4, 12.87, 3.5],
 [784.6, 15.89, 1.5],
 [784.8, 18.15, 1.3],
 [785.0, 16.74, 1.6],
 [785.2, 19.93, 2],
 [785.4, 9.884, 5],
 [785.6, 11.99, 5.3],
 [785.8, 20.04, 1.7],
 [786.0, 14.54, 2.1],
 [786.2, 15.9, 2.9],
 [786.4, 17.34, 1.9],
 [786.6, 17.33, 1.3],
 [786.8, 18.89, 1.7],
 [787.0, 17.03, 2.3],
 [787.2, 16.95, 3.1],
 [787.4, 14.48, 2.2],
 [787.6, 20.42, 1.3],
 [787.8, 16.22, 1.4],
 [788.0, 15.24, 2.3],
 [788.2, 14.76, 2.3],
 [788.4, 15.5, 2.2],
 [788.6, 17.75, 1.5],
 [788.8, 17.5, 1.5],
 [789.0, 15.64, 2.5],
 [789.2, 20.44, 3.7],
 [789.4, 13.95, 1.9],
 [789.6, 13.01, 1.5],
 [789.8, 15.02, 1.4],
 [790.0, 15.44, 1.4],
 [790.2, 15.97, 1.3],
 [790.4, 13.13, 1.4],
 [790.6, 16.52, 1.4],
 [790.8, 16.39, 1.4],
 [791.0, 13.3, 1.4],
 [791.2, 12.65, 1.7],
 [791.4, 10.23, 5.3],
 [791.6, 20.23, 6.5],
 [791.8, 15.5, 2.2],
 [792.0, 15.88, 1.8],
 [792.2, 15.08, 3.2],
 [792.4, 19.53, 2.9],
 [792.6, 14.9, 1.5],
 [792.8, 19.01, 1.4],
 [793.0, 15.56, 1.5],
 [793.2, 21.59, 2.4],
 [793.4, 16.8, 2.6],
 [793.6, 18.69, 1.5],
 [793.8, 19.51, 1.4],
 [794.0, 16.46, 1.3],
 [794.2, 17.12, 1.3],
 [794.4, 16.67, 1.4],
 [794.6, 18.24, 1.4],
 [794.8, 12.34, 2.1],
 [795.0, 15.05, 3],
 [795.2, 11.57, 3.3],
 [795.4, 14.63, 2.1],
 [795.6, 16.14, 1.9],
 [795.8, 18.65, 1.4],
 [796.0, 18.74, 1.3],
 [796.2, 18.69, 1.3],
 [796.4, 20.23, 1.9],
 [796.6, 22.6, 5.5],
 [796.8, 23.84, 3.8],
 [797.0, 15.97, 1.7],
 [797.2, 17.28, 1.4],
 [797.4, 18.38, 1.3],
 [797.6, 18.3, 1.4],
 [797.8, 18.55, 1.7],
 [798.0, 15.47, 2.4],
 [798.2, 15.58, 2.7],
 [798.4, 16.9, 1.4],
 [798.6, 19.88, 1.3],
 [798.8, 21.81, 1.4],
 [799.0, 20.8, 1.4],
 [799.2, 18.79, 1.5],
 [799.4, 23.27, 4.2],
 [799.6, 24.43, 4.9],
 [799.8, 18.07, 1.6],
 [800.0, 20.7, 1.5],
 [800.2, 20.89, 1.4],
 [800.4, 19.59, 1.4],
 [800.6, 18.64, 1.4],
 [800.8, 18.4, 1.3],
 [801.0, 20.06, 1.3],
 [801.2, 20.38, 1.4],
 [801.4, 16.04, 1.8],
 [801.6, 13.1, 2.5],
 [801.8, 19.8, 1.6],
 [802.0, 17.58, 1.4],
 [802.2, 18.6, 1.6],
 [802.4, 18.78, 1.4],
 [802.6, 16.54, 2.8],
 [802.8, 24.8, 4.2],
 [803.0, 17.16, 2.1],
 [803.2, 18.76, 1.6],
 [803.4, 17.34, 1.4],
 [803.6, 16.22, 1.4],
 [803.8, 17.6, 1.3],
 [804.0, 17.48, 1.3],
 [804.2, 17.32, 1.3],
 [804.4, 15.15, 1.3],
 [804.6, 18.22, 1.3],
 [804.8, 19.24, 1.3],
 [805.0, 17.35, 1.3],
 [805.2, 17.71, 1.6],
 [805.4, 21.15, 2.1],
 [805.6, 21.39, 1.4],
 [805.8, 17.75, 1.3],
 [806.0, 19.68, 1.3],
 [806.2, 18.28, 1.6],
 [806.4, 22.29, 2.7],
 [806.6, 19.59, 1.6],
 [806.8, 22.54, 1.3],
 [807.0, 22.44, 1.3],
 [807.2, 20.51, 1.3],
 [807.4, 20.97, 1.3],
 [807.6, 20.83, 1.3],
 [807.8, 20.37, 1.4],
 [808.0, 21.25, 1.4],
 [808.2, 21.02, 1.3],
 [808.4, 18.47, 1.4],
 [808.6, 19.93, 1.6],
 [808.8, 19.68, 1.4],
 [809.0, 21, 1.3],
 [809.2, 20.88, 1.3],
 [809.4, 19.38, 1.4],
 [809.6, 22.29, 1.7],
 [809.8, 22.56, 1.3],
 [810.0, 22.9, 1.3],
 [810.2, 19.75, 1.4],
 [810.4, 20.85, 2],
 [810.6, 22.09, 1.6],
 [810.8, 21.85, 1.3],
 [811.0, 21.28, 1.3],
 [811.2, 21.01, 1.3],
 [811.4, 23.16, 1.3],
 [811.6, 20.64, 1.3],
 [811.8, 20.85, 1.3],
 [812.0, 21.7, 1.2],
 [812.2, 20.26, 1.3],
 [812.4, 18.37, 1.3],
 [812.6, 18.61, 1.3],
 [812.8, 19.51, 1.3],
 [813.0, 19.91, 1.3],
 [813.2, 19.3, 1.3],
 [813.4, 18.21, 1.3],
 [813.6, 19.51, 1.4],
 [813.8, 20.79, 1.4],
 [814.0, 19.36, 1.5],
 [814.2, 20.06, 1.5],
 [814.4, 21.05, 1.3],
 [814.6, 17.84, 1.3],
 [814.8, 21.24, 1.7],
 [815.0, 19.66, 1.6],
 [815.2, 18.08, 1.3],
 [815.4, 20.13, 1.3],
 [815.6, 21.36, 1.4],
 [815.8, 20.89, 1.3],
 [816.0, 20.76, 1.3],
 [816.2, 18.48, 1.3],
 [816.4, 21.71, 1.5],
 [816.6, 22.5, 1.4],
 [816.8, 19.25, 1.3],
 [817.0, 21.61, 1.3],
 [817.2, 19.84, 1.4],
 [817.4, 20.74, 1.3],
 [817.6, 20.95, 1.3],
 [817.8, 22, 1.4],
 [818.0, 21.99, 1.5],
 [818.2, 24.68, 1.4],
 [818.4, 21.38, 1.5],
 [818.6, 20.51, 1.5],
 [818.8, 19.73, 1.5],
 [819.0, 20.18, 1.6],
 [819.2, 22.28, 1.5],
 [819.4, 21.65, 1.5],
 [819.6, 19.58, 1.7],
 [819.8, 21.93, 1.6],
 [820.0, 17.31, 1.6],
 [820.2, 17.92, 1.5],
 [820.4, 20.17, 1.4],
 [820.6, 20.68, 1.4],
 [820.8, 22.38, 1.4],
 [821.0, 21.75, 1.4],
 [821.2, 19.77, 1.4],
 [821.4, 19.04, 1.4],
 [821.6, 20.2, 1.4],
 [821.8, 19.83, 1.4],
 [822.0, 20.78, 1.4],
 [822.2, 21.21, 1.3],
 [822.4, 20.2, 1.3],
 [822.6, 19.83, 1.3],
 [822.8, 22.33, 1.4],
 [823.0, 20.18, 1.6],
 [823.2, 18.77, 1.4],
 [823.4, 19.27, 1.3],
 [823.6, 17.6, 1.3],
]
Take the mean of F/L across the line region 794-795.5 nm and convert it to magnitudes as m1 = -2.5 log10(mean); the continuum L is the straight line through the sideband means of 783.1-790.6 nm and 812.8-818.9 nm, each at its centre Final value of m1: 0.15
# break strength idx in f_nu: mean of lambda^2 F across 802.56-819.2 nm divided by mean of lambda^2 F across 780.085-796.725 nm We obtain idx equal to 1.26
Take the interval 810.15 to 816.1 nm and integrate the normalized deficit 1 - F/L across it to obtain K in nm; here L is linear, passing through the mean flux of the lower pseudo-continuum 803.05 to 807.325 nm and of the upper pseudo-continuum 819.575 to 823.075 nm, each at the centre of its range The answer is -0.203 nm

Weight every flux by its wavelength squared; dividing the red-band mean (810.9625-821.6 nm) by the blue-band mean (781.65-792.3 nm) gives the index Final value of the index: 1.34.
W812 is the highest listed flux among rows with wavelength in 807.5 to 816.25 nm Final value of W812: 23.16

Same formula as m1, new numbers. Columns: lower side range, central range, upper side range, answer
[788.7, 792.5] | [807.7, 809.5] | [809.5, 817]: -0.04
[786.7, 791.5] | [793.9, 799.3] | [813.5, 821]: -0.05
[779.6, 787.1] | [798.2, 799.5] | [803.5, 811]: -0.05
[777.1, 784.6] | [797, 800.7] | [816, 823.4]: 0.00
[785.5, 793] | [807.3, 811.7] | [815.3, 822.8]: -0.10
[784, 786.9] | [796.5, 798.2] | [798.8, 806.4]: -0.03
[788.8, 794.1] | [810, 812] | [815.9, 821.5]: -0.10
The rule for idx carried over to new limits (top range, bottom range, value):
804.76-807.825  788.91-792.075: 1.38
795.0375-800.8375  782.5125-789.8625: 1.17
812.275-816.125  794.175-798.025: 1.18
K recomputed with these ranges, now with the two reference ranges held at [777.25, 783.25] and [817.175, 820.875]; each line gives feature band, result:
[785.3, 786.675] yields 0.246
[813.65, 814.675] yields 0.033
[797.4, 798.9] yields 0.102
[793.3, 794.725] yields 0.118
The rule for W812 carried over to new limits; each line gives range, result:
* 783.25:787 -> 20.04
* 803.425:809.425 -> 22.54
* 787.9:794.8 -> 21.59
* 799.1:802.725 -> 24.43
